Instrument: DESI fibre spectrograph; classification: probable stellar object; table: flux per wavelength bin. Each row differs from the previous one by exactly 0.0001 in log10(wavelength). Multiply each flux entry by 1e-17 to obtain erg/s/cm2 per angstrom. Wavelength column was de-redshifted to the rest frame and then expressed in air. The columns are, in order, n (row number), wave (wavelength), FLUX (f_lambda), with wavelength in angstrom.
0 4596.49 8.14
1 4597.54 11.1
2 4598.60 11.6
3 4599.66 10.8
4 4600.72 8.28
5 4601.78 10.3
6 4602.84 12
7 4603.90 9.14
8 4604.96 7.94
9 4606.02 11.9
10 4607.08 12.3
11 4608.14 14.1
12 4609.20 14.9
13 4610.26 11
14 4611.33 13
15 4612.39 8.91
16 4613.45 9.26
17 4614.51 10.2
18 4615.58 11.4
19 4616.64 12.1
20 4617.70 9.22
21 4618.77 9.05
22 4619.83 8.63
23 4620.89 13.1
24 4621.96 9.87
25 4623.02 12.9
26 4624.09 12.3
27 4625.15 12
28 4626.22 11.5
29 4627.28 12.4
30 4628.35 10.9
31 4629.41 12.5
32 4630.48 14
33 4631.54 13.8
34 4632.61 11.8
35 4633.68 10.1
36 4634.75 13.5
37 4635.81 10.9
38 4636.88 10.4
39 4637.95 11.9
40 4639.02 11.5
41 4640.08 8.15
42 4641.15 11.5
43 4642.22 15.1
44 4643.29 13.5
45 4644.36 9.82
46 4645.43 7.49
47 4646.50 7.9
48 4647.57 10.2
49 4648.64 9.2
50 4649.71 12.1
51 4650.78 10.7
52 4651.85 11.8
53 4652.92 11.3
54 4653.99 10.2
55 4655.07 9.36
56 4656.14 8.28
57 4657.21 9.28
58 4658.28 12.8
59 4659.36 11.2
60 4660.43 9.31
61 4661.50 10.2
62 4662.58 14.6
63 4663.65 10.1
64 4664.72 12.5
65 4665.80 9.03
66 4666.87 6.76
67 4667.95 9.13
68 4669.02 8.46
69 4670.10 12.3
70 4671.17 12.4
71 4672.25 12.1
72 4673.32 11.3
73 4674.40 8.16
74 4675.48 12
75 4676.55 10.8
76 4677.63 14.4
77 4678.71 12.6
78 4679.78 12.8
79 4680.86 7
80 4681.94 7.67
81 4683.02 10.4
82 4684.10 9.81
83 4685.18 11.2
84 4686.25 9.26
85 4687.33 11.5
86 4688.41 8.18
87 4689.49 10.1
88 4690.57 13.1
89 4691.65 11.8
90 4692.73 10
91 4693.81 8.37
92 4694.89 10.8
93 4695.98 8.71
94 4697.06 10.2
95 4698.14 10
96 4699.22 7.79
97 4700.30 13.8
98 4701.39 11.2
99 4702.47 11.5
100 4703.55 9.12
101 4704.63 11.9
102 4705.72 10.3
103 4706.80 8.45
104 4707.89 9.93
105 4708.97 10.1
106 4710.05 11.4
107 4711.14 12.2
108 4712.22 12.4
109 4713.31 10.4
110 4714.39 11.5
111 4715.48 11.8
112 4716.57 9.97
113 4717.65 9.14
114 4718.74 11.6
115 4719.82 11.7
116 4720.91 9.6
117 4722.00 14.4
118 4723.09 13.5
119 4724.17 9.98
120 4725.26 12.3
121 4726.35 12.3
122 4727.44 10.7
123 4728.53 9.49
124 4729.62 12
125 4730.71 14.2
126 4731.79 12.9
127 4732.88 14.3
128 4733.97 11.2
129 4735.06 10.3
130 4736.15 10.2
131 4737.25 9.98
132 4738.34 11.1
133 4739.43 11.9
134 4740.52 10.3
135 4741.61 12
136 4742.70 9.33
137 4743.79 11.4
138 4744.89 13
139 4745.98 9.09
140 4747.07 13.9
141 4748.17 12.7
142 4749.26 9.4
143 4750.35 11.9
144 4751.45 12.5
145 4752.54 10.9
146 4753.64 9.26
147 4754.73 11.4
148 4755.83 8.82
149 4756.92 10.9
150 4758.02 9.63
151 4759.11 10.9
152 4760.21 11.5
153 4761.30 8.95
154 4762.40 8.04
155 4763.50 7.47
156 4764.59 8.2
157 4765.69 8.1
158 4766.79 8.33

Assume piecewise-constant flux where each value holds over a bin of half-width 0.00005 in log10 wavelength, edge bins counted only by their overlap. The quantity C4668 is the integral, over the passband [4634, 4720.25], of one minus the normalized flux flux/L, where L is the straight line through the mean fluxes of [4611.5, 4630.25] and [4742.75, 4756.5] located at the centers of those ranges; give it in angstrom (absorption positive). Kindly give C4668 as 3.41 angstrom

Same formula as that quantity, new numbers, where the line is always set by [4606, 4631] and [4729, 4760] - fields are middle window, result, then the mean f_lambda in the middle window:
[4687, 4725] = 2.0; 10.8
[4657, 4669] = 1.1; 10.4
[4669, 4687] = 0.9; 10.8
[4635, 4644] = -0.1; 11.6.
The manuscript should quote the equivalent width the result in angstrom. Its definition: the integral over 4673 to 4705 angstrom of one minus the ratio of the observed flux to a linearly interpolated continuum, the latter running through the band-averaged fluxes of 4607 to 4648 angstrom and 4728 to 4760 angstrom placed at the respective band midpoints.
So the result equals 2.2 angstrom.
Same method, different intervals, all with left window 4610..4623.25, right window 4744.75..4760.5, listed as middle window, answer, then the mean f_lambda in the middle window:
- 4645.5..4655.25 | 0.45 angstrom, 10.2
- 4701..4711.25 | 0.31 angstrom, 10.5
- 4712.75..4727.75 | -0.63 angstrom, 11.4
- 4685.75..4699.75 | 1.08 angstrom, 9.99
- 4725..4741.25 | -0.89 angstrom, 11.5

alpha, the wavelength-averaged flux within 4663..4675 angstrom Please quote 10.3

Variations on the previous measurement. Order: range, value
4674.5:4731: 10.8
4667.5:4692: 10.7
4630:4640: 11.8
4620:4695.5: 10.9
